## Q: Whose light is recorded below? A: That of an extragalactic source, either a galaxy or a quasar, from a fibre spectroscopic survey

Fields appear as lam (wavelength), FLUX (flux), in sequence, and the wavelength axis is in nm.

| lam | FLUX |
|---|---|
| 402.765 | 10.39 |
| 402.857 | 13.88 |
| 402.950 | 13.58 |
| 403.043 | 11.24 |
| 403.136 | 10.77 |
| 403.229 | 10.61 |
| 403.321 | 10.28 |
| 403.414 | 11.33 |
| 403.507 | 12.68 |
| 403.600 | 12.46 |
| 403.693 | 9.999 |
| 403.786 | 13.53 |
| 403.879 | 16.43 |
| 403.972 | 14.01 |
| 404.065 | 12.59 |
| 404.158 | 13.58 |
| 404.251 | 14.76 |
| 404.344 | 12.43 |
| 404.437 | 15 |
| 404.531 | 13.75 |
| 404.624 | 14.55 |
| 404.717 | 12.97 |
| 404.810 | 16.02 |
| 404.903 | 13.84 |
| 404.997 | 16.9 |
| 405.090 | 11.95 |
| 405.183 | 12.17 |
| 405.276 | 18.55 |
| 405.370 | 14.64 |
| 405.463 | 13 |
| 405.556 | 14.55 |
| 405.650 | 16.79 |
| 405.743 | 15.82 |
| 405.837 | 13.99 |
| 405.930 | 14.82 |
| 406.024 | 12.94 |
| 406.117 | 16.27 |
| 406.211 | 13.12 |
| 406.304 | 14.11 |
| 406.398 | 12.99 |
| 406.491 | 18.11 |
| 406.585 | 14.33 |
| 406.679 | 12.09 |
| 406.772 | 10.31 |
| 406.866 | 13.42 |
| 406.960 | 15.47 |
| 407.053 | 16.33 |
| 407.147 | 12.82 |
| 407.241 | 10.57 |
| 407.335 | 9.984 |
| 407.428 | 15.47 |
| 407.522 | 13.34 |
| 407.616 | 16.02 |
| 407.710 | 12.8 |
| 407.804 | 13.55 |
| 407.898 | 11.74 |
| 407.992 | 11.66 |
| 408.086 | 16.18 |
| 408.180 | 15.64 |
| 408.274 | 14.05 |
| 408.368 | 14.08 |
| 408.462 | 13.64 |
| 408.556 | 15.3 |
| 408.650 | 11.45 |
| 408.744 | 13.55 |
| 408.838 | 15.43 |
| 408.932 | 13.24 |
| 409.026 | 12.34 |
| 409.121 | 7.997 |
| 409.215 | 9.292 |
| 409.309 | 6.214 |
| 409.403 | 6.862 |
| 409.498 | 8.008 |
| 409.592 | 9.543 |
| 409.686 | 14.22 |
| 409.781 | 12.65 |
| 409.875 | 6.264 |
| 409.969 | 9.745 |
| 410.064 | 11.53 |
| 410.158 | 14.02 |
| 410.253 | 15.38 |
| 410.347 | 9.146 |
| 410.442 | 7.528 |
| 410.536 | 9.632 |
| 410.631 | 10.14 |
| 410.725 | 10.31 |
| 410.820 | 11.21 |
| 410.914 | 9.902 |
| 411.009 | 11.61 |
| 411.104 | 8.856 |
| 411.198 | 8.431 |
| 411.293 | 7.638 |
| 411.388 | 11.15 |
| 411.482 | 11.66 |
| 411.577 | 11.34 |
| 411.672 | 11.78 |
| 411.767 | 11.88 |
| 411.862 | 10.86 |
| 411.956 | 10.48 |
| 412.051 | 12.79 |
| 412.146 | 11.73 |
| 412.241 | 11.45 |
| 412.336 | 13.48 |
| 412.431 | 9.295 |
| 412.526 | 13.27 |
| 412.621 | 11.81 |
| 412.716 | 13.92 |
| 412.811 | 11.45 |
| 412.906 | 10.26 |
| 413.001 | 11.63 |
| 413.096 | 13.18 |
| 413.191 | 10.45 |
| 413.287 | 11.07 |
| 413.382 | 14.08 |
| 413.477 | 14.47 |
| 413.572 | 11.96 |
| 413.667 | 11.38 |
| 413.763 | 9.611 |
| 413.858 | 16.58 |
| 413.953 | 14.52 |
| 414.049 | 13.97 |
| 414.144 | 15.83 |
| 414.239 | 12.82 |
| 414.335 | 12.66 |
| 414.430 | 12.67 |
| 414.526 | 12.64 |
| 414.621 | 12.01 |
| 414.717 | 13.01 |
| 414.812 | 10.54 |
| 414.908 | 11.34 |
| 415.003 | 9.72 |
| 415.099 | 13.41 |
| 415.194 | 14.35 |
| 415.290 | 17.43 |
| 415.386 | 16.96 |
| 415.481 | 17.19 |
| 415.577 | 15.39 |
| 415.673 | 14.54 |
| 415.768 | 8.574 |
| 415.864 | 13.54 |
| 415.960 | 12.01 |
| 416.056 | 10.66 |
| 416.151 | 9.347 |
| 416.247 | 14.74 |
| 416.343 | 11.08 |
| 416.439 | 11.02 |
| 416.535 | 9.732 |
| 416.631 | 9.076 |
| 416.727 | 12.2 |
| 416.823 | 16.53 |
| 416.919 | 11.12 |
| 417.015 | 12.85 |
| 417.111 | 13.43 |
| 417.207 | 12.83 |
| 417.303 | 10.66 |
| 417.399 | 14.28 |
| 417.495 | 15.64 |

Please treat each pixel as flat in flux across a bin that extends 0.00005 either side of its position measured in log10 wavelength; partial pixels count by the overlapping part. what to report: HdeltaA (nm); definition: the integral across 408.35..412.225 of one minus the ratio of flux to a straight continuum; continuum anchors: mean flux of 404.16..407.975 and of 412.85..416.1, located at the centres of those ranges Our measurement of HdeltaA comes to 0.74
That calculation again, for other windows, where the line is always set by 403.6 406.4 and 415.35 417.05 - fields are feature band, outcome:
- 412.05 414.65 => 0.09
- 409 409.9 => 0.28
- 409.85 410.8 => 0.21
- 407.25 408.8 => 0.02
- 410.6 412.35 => 0.32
